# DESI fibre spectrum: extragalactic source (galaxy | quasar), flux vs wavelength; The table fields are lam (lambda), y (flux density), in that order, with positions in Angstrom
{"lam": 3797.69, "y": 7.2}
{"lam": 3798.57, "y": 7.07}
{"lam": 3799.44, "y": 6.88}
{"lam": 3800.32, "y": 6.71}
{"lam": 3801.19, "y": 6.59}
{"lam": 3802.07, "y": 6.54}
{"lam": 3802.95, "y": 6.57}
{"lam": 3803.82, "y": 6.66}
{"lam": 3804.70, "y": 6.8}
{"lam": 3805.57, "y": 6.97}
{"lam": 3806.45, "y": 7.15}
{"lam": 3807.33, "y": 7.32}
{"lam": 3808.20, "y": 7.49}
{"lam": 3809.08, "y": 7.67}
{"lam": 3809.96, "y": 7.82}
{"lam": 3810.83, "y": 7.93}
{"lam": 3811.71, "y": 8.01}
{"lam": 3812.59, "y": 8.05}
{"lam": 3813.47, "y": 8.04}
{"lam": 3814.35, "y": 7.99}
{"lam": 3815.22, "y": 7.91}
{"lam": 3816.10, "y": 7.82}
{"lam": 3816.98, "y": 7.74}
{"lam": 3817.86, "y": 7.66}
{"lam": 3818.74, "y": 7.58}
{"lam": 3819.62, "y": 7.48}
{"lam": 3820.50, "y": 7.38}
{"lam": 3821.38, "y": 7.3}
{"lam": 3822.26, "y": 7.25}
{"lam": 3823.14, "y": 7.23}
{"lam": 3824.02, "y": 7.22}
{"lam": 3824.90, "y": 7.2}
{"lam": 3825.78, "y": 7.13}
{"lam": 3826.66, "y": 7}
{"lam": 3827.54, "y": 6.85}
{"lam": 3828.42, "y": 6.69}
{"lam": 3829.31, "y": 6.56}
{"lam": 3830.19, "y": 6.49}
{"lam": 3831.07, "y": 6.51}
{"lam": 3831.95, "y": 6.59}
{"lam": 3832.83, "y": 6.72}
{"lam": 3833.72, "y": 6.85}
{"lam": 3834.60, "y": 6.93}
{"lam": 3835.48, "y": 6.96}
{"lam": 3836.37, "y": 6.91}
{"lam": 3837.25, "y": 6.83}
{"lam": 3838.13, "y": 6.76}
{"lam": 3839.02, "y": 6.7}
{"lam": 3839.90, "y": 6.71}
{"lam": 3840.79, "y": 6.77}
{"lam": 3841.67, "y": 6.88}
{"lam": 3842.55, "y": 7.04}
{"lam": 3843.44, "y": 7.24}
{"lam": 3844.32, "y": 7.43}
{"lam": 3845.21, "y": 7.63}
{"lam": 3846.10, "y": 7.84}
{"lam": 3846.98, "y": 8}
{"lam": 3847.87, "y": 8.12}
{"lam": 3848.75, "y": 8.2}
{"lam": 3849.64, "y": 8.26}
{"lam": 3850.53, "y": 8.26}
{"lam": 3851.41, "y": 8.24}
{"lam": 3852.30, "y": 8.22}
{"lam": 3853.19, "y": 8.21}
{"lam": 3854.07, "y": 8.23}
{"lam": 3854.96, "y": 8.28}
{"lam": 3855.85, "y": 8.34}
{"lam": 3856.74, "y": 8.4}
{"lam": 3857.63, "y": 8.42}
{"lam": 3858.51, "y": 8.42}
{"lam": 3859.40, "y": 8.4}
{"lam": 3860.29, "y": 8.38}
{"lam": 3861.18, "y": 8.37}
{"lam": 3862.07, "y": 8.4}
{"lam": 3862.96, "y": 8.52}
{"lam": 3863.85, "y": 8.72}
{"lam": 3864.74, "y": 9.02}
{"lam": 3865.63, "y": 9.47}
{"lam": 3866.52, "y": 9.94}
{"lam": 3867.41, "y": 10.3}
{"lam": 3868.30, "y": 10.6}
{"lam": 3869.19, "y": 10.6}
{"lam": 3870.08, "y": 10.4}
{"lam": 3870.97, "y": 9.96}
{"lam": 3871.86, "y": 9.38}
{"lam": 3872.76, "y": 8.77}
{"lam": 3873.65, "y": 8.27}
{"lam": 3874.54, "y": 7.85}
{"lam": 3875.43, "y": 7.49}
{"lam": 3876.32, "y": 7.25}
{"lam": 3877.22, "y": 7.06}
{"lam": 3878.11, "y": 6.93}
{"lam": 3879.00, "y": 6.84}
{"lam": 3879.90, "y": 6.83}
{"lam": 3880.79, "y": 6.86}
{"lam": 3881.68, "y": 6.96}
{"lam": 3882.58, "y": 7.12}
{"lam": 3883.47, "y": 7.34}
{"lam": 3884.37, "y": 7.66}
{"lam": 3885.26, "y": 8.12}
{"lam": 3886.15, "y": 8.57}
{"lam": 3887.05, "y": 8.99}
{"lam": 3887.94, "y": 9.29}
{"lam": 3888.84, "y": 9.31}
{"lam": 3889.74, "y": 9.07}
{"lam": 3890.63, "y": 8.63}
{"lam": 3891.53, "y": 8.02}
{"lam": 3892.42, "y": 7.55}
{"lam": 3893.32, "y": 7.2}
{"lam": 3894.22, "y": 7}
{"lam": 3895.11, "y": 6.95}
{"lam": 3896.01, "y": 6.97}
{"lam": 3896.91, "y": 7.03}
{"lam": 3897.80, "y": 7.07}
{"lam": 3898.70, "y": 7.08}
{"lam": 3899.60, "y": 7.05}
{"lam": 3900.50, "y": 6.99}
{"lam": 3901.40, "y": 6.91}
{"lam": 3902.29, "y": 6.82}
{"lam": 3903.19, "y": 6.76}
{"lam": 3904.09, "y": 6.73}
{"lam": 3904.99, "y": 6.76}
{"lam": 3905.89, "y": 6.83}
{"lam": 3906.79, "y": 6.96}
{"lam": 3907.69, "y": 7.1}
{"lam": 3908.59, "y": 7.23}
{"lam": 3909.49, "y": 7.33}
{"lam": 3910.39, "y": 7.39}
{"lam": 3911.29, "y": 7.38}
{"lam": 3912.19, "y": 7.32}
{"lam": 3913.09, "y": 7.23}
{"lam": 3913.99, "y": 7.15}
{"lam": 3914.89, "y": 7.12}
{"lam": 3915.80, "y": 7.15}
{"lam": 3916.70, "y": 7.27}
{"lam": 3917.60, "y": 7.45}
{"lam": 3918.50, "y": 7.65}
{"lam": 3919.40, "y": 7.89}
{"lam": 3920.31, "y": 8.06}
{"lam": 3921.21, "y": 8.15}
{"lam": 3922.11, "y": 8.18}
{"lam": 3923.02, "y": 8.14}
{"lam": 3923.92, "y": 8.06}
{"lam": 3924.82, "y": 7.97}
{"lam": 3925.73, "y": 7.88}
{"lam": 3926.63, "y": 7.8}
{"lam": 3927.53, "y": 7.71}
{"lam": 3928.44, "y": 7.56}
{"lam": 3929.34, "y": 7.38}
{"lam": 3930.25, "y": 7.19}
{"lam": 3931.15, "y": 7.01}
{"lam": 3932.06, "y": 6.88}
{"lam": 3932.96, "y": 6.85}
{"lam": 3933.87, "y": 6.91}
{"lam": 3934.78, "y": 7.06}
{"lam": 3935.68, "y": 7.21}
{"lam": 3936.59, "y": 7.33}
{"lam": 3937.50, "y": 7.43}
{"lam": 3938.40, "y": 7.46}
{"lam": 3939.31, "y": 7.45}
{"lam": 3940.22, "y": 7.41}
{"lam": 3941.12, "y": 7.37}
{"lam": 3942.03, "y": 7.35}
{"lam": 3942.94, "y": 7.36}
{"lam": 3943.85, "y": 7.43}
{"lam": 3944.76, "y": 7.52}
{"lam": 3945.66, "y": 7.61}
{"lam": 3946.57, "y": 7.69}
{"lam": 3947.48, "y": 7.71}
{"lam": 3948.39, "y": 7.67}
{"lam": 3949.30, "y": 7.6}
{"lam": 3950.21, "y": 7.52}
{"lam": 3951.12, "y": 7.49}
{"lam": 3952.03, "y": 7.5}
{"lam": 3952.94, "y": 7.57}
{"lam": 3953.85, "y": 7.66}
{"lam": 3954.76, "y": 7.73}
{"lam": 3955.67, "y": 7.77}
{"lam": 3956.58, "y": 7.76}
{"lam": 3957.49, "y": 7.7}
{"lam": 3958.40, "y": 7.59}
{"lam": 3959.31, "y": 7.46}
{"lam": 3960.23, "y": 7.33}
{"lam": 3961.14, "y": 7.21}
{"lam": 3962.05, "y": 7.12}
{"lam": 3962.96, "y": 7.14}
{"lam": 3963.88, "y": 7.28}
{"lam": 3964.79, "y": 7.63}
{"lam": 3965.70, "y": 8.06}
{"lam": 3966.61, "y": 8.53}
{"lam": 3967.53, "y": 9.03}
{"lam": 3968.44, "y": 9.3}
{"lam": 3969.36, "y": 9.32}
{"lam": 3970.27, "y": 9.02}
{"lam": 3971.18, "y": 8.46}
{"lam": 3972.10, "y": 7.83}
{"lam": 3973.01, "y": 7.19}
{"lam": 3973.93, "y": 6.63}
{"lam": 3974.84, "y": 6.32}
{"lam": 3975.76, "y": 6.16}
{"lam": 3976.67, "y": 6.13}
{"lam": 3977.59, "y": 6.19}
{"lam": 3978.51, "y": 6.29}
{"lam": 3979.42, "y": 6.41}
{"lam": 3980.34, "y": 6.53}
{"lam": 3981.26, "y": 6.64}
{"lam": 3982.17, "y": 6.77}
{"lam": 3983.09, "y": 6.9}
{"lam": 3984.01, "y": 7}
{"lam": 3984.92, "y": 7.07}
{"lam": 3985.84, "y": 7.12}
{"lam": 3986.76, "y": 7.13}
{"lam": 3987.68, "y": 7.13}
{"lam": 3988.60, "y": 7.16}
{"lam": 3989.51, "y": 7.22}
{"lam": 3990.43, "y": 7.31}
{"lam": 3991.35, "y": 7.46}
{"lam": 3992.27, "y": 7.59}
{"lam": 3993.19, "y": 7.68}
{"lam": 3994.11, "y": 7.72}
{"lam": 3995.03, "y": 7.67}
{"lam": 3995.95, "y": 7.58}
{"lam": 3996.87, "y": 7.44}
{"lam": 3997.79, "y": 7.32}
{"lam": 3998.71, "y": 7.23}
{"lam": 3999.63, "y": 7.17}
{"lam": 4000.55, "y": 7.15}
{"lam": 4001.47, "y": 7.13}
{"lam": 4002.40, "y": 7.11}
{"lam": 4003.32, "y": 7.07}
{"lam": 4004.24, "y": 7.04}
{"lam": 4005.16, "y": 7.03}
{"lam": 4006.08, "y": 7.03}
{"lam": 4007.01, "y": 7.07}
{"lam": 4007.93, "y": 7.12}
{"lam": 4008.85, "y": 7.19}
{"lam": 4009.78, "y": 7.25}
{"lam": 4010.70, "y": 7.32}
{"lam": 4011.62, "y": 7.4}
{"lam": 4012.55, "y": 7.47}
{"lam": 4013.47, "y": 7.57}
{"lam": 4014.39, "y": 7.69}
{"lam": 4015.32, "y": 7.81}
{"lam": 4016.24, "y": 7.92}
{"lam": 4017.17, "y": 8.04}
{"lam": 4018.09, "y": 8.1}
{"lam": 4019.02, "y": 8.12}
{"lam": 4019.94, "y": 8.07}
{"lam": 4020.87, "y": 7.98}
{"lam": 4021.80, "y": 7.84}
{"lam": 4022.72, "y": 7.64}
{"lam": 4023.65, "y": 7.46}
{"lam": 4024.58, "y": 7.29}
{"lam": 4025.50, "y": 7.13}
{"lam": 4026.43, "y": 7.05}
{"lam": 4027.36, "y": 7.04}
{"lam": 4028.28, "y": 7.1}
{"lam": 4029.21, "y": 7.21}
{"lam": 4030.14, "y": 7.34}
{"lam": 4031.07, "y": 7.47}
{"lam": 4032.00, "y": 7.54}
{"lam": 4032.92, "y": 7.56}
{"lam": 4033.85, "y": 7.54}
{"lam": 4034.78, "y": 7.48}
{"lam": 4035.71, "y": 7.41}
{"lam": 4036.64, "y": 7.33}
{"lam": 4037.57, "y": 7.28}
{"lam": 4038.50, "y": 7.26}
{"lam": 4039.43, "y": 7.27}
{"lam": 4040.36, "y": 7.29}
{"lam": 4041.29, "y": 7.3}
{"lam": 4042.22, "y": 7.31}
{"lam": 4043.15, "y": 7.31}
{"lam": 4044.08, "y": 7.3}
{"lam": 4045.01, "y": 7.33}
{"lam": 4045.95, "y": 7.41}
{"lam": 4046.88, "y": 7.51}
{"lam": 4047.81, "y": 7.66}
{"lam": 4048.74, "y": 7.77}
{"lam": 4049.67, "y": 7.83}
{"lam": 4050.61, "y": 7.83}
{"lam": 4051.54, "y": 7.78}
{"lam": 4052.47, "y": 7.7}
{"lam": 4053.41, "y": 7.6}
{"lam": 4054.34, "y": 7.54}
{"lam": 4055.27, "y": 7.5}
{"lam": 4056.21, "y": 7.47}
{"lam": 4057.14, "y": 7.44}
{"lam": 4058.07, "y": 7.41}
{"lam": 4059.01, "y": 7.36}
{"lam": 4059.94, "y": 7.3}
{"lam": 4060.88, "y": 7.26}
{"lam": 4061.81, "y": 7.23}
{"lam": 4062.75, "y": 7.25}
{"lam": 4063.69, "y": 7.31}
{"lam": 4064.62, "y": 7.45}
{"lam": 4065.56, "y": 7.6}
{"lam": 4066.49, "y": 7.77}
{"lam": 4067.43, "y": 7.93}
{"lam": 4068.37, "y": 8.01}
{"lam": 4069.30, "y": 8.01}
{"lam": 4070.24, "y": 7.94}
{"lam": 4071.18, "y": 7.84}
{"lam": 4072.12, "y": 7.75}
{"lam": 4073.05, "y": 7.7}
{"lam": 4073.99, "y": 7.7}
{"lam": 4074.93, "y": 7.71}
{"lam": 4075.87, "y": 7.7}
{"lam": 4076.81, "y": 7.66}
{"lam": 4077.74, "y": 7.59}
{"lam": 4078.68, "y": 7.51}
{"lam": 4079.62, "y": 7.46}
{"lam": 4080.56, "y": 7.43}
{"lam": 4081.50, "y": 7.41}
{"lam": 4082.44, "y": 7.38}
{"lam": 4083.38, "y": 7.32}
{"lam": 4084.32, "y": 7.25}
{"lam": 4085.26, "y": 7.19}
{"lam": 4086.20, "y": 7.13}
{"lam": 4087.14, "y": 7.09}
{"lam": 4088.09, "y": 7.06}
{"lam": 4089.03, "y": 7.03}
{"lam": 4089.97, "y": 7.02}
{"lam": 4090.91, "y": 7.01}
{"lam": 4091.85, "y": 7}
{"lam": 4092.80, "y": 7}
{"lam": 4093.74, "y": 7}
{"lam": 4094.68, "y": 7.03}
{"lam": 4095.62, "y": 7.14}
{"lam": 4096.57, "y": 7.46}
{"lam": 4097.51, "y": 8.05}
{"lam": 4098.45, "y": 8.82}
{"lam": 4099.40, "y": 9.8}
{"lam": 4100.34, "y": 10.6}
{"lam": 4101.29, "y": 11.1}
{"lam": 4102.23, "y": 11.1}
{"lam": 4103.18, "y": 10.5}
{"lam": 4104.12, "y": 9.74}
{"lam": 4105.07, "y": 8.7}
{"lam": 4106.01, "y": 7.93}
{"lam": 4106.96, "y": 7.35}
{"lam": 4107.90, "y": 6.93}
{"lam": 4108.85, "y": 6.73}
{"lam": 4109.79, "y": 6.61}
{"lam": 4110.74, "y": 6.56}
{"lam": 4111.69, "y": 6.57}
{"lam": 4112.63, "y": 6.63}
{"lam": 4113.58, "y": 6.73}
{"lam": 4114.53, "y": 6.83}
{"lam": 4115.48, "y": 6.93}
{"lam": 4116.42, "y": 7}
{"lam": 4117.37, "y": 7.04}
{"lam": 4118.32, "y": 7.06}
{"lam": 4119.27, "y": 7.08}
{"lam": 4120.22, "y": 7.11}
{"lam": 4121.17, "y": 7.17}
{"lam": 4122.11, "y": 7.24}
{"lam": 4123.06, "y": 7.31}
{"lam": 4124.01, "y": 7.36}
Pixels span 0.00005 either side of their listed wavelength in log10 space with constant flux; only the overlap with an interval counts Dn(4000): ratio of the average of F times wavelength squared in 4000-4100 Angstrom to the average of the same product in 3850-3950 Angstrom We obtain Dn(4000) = 1.03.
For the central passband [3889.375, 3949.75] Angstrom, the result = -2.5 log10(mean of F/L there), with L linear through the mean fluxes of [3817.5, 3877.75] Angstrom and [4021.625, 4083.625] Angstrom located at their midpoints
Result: 0.05 mag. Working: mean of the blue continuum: 7.87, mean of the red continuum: 7.49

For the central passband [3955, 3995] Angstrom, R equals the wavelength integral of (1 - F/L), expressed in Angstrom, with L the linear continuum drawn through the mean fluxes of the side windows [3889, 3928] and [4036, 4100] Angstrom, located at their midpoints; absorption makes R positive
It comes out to 0.4 Angstrom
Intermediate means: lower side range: 7.43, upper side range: 7.51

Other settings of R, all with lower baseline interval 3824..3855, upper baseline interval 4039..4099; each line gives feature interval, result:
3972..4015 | 1.8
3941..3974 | -1.6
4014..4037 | -0.4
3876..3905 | -0.5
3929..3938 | 0.3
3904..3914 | 0.3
